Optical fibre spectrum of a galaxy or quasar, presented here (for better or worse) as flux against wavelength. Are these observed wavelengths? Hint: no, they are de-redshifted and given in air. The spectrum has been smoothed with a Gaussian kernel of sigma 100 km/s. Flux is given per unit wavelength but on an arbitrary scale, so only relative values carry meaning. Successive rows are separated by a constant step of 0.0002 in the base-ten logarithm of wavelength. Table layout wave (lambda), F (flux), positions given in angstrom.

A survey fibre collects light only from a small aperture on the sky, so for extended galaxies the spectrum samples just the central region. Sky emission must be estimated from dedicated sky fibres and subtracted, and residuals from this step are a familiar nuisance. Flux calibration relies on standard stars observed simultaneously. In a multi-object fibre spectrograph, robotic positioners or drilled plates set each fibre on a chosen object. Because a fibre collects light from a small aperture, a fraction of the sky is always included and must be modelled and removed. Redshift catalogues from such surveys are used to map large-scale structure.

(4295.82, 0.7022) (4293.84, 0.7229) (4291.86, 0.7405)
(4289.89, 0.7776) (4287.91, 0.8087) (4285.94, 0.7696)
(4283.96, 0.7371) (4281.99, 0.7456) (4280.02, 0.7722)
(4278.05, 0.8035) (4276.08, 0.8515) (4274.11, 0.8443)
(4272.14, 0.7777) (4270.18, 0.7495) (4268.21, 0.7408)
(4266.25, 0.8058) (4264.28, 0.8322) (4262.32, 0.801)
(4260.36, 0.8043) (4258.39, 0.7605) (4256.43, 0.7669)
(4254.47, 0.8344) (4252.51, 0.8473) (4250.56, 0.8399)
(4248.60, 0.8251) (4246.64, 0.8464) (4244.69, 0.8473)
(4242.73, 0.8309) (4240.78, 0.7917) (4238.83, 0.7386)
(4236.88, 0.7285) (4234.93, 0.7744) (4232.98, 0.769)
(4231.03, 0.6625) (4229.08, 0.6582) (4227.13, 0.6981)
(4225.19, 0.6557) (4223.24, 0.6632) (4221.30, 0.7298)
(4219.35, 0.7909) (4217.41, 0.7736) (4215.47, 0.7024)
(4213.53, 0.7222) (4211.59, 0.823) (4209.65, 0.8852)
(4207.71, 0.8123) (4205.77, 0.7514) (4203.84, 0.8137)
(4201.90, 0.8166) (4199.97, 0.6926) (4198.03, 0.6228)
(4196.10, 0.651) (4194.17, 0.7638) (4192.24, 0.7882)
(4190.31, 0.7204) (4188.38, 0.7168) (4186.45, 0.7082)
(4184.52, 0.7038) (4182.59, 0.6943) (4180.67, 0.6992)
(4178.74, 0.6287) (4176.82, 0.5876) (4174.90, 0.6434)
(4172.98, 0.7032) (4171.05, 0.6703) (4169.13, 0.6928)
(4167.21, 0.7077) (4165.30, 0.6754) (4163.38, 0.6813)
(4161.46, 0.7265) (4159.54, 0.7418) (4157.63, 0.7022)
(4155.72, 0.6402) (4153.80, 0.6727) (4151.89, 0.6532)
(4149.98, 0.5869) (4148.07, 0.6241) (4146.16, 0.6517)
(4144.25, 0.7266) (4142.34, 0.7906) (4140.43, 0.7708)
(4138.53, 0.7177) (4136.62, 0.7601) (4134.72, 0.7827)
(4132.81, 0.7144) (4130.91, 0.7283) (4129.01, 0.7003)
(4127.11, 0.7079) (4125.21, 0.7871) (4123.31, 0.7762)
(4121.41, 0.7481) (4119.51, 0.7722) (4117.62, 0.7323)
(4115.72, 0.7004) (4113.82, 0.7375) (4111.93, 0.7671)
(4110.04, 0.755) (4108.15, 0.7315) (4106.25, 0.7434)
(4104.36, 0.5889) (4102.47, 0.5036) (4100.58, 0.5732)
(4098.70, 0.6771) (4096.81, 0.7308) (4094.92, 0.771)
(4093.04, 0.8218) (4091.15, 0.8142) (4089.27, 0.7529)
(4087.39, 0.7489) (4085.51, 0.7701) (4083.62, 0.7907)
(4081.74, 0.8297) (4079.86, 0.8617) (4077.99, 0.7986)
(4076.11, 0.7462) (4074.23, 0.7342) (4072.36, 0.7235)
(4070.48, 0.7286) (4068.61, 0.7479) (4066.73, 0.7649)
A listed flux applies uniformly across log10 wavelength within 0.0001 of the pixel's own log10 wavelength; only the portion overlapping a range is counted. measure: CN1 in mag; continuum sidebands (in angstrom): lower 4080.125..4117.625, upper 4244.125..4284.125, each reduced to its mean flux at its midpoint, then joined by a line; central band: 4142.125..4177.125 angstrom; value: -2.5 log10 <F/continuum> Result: 0.120 mag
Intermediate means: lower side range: 0.729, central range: 0.677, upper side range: 0.802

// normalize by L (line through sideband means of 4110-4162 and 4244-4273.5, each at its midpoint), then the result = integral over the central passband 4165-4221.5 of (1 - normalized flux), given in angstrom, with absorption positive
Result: 2.7 angstrom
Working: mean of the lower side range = 0.72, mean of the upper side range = 0.805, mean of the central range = 0.724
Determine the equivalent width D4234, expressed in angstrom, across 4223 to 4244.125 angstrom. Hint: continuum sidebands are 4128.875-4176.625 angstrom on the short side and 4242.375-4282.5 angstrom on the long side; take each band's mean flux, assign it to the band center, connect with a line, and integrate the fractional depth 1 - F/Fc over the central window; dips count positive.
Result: 1.3 angstrom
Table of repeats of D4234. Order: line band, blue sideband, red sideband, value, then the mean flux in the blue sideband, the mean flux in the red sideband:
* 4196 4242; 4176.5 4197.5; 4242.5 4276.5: 0.4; 0.698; 0.81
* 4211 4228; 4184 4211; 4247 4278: 0.9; 0.748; 0.806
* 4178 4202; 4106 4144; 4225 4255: 1.8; 0.746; 0.774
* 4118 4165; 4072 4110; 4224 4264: 2.1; 0.736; 0.775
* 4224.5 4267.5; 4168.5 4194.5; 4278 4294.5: -2.5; 0.693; 0.763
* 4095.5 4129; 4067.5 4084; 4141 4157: 0.6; 0.773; 0.671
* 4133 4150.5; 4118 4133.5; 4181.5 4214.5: 0.6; 0.742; 0.746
